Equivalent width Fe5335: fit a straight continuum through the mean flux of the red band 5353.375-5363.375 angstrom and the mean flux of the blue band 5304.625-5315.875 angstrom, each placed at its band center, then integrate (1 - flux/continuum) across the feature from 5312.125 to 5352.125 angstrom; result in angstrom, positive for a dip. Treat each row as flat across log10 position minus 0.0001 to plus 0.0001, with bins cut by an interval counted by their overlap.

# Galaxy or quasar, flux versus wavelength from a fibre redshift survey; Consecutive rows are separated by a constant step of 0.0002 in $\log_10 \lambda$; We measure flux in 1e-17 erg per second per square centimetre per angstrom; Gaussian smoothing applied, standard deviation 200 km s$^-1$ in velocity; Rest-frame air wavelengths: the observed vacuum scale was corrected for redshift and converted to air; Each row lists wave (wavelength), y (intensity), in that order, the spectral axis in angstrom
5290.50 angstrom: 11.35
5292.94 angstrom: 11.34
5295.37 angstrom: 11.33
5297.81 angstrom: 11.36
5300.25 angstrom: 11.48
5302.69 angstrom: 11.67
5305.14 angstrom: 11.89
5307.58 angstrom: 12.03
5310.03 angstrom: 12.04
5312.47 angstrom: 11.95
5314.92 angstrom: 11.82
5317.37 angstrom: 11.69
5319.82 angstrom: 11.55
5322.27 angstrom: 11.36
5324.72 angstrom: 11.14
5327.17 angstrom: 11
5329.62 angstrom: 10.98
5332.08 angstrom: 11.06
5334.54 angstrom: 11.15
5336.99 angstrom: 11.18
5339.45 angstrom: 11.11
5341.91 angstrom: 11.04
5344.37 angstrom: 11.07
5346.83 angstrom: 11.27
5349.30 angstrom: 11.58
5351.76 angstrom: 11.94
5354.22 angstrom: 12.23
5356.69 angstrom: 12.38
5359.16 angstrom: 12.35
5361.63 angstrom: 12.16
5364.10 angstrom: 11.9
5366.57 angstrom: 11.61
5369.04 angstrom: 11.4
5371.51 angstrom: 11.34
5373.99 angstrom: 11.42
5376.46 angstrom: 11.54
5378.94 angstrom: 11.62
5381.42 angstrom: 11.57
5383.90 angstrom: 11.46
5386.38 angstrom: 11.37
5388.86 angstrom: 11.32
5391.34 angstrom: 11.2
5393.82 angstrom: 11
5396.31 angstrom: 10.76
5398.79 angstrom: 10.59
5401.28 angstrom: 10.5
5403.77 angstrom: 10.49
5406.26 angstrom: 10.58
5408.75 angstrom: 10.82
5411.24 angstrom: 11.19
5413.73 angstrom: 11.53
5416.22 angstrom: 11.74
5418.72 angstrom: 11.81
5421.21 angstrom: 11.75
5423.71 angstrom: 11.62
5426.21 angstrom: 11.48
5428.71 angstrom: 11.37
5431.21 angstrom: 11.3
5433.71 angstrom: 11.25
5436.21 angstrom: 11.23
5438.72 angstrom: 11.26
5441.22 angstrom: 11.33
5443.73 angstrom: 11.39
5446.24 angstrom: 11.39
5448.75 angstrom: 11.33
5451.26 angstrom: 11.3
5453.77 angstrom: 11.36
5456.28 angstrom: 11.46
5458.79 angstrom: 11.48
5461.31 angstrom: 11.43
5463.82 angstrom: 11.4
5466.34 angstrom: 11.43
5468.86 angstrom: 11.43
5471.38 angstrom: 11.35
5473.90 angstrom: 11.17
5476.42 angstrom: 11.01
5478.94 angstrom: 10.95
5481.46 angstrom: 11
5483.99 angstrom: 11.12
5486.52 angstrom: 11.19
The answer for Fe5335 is 2.54 angstrom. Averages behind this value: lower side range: 12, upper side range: 12.3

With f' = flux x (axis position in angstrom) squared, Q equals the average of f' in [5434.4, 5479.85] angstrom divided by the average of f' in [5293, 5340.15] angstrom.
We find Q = 1.04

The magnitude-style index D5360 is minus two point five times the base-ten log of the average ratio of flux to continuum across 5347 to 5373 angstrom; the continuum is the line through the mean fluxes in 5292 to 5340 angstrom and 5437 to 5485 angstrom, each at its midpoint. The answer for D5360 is -0.04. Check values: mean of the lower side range 11.5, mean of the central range 11.9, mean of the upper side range 11.3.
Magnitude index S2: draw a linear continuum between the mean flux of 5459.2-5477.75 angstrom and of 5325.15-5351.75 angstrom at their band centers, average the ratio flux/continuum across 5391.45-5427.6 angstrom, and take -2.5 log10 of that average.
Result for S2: 0.01 mag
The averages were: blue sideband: 11.2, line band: 11.1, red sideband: 11.3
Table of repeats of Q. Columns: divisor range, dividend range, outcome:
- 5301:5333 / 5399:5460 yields 1.02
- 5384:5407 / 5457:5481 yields 1.06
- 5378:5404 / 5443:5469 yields 1.05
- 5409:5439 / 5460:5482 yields 1.00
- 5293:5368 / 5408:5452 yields 1.02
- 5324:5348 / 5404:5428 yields 1.05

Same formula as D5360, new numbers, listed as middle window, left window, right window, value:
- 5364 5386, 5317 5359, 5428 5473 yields -0.01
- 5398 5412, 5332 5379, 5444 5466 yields 0.08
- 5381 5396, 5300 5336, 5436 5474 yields 0.02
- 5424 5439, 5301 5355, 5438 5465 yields 0.01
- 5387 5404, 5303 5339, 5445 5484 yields 0.05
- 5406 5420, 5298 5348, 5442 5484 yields 0.00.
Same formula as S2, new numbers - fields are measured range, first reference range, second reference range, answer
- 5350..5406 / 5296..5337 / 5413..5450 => 0.00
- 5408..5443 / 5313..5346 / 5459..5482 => -0.01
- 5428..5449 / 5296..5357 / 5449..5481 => 0.00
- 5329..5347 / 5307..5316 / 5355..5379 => 0.07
